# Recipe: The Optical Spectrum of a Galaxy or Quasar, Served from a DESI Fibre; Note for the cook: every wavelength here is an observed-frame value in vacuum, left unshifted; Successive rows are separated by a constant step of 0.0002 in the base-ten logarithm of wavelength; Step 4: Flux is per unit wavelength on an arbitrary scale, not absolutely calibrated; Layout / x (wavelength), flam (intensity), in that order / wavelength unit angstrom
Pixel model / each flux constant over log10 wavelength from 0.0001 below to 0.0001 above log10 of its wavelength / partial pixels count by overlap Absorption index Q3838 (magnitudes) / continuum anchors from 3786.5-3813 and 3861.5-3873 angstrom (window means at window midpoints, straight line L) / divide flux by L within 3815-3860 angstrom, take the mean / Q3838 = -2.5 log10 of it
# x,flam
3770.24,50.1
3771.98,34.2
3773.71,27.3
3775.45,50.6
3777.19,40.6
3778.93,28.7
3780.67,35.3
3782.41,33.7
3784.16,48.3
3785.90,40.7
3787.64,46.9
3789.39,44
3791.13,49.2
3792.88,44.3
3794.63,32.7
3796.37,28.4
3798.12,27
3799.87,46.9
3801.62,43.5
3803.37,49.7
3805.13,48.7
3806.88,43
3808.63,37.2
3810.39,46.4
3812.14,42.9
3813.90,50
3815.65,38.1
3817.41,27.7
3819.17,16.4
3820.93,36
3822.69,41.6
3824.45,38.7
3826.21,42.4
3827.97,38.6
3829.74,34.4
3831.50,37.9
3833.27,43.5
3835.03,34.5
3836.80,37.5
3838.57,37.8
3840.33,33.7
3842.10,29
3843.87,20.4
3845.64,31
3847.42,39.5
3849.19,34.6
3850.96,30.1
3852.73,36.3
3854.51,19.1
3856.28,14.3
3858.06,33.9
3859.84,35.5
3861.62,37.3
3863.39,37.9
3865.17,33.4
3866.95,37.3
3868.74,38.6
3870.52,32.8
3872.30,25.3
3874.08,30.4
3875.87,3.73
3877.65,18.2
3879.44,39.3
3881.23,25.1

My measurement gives 0.15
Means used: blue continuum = 42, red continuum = 34.6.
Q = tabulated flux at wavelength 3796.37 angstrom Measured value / 28.4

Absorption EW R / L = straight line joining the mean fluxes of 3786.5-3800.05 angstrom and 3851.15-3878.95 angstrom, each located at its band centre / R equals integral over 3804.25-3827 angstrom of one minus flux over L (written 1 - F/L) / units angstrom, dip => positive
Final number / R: -1.7 angstrom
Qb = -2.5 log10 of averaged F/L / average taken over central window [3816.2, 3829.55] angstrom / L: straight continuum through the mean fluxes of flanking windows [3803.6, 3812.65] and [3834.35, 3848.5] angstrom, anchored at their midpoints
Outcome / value 0.13 mag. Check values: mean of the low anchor 44.1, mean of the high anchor 32.9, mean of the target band 34.6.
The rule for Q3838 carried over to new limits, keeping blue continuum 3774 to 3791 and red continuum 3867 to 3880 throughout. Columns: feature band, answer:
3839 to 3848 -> 0.033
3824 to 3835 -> -0.152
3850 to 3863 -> -0.005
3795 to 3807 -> -0.071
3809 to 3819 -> -0.082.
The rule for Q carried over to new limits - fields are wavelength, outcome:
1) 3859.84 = 35.5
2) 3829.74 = 34.4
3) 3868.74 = 38.6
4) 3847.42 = 39.5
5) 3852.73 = 36.3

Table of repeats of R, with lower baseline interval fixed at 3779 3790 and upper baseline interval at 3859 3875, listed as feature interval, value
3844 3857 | 2.41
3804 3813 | -1.20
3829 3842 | 0.01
